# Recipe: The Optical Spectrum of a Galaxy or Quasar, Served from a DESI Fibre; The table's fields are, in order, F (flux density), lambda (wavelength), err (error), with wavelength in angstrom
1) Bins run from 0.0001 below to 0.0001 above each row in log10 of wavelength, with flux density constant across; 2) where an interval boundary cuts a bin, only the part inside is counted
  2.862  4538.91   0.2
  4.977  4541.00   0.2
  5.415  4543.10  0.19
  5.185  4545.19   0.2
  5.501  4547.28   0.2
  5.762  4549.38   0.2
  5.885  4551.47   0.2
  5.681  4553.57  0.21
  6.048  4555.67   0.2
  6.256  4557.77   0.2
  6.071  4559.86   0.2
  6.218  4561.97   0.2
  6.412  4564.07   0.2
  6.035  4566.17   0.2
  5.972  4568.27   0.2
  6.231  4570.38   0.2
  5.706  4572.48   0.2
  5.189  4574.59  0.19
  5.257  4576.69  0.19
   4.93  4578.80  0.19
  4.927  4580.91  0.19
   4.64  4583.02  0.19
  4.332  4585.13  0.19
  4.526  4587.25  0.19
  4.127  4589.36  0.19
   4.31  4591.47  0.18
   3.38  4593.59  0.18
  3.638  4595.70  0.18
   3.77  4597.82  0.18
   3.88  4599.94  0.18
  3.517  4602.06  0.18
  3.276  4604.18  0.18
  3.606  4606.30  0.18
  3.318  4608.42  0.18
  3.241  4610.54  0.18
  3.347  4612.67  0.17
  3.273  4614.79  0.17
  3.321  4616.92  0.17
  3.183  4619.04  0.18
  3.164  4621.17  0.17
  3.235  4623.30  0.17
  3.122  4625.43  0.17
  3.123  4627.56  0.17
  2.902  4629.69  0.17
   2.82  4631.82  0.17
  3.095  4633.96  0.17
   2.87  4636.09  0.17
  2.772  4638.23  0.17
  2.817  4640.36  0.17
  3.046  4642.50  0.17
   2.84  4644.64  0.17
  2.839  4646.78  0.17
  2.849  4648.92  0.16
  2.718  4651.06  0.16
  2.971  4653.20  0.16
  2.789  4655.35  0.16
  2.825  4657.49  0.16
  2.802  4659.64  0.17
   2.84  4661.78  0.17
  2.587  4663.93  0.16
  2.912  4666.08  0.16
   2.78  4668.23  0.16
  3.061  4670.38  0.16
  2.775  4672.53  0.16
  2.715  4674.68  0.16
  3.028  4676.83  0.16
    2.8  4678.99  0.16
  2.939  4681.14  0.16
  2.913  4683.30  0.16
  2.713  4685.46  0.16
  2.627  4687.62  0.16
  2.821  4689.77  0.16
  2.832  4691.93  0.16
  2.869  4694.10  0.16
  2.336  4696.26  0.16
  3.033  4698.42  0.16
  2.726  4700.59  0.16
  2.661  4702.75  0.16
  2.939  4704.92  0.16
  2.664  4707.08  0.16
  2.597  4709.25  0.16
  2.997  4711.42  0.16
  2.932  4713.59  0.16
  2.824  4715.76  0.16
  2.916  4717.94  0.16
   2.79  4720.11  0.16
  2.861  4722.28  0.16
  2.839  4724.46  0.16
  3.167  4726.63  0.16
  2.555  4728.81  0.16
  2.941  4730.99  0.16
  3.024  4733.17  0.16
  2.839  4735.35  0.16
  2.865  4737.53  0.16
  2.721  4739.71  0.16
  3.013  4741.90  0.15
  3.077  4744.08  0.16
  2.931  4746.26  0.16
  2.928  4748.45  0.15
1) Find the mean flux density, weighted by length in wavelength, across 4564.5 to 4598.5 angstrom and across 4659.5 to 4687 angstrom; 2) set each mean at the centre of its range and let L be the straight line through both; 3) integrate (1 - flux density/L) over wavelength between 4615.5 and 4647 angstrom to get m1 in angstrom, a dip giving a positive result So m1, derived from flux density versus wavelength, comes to 6.19 angstrom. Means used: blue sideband 4.85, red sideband 2.83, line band 3.02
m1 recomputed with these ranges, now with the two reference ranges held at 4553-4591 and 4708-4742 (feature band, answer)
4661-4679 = 4.5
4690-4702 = 2.1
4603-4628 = 7.7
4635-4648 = 4.3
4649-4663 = 4.2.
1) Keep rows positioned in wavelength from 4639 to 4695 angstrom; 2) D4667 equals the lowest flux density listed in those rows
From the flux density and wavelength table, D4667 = 2.587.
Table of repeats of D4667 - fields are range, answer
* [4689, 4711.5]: 2.336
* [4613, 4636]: 2.82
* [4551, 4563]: 5.681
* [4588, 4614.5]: 3.241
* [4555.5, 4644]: 2.772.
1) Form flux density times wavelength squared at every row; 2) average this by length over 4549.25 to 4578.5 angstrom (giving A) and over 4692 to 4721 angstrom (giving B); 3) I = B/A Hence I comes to 0.50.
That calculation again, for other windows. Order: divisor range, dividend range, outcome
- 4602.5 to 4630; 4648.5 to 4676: 0.88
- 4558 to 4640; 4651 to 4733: 0.71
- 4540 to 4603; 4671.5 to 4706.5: 0.57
